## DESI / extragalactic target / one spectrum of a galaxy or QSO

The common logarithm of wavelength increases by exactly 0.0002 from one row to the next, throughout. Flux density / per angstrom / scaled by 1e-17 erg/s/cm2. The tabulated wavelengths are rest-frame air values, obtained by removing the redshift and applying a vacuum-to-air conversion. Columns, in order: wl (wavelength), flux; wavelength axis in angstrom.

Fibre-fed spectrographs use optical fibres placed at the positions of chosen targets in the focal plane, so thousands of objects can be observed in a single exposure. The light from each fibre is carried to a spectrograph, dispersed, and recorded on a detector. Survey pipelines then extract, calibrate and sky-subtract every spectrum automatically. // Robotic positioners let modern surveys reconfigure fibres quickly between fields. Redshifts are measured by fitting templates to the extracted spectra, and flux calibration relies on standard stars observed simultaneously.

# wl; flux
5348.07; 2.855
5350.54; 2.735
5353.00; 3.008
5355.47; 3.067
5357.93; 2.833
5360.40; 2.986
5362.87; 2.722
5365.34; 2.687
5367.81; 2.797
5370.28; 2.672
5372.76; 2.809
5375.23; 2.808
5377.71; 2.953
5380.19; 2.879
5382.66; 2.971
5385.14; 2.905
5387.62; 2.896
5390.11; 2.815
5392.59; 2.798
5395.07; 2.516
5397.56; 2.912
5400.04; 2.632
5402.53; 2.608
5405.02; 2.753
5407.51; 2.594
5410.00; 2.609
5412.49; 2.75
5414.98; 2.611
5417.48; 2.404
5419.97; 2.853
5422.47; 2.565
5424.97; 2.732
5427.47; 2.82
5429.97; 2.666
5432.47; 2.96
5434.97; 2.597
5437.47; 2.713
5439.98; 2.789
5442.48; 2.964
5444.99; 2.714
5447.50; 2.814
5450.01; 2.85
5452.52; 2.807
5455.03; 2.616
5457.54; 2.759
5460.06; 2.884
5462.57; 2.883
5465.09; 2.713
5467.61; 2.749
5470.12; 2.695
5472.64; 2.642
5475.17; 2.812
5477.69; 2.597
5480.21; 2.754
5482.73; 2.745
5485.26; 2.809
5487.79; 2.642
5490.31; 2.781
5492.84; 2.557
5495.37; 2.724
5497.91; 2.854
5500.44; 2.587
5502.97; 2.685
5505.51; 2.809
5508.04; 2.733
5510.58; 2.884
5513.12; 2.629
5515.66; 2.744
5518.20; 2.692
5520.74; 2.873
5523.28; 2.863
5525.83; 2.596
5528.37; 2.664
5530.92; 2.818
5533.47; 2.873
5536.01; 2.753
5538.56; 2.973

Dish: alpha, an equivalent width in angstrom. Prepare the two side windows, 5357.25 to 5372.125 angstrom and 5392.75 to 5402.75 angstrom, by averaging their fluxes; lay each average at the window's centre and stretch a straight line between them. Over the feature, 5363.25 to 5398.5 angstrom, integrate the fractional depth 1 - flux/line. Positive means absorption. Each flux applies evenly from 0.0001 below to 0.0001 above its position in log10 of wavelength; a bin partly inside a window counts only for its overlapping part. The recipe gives -1.0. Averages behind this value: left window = 2.78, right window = 2.69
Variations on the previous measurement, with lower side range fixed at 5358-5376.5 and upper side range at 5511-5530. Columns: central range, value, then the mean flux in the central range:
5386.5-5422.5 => 1.06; 2.69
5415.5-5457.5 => 0.33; 2.74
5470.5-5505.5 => 0.42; 2.71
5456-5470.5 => -0.16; 2.78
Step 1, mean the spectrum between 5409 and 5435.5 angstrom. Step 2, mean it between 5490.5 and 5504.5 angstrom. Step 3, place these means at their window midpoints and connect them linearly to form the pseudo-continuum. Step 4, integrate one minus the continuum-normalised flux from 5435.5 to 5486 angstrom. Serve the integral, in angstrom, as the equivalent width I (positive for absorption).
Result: -1.4 angstrom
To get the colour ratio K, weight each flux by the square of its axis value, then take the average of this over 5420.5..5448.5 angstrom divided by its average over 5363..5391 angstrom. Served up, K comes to 1.00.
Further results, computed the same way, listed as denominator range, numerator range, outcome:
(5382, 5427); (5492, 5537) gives 1.05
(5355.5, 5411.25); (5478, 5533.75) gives 1.03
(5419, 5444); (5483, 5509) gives 1.01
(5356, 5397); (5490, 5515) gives 1.01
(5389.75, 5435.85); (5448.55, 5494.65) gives 1.04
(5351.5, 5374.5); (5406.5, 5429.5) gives 0.96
